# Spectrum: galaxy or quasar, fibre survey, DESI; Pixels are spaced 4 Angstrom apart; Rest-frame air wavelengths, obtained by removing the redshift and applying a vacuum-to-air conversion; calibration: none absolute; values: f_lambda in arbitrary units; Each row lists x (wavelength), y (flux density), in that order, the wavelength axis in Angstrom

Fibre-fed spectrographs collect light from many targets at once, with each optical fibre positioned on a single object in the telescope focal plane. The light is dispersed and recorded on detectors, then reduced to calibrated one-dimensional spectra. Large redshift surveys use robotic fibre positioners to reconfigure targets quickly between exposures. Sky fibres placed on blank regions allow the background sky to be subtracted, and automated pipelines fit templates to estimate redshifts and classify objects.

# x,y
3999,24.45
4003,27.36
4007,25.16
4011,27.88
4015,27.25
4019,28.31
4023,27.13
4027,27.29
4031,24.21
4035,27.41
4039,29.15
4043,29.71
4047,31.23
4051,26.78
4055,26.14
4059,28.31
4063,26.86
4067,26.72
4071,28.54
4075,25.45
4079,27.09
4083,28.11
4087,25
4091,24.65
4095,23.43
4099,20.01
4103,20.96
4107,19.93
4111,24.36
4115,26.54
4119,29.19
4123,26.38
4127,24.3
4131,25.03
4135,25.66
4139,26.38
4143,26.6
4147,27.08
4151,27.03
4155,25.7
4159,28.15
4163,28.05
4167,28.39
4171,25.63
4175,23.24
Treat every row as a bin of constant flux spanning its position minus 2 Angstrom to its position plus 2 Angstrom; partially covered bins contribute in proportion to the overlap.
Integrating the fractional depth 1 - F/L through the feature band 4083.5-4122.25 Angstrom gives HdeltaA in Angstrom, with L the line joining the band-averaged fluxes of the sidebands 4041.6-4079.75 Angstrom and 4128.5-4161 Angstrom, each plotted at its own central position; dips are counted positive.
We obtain 4.3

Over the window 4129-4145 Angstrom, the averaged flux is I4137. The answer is 25.9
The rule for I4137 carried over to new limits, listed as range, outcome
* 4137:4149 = 26.7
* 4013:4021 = 27.8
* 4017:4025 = 27.7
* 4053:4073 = 27.3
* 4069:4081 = 27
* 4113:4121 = 27.9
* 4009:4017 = 27.6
